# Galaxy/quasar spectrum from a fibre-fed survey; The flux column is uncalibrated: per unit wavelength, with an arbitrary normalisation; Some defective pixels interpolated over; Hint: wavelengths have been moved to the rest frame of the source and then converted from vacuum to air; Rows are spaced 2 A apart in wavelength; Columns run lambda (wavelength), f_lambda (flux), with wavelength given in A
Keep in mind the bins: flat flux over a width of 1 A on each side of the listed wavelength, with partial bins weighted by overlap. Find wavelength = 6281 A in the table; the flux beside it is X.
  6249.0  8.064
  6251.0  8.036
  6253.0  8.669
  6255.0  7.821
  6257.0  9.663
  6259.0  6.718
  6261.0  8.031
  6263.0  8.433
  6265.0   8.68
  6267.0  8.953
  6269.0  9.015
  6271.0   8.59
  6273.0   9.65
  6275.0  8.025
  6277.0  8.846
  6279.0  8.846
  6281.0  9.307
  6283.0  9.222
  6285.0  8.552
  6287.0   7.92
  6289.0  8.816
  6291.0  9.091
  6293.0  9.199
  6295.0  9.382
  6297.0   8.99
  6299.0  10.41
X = 9.307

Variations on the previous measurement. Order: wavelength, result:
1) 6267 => 8.953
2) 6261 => 8.031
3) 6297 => 8.99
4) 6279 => 8.846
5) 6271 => 8.59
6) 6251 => 8.036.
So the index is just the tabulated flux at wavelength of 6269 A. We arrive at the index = 9.015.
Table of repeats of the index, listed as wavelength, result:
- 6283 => 9.222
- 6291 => 9.091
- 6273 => 9.65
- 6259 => 6.718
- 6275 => 8.025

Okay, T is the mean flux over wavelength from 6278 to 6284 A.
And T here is 9.12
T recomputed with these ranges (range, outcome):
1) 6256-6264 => 8.21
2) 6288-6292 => 8.95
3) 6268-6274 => 9.09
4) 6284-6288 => 8.24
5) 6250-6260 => 8.18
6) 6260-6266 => 8.38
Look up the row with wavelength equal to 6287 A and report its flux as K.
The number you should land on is 7.92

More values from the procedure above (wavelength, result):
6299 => 10.41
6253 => 8.669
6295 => 9.382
